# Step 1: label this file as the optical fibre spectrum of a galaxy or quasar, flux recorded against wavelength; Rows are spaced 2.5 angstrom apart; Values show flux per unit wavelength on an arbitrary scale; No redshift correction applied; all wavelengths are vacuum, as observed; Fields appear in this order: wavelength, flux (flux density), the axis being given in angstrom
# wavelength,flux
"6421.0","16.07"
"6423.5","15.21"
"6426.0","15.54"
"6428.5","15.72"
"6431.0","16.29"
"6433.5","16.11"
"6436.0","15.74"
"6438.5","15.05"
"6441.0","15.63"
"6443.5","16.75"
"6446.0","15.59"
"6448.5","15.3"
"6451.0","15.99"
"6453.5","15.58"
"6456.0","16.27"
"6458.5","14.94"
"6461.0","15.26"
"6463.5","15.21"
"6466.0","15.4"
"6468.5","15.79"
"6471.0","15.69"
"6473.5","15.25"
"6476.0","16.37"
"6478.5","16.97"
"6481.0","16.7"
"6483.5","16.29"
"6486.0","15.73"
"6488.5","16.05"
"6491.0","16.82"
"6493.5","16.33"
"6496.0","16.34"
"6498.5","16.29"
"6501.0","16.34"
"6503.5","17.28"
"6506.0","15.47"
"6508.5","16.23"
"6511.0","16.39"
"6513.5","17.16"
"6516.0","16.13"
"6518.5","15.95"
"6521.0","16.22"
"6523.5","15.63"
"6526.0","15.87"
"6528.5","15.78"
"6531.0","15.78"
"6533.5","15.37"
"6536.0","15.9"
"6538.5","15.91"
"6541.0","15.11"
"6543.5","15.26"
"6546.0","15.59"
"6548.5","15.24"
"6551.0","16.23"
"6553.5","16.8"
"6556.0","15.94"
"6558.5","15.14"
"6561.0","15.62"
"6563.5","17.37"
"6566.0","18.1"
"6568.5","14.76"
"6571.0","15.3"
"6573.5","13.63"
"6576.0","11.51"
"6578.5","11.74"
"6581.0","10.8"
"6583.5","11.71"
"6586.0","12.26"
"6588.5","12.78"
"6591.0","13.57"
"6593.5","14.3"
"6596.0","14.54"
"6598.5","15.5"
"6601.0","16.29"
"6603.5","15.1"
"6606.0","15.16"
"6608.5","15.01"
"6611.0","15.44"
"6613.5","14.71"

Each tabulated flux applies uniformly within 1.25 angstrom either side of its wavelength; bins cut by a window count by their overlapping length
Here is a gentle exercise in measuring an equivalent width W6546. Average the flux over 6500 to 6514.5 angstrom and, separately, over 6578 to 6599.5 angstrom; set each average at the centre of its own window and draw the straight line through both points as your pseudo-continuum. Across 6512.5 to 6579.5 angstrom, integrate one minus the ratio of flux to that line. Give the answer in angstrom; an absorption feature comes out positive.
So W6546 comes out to -3.2 angstrom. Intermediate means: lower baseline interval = 16.5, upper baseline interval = 13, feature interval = 15.5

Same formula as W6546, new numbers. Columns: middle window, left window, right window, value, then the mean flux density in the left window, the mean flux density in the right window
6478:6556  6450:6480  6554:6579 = -3.55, 15.7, 15.1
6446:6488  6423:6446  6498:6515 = 0.77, 15.8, 16.5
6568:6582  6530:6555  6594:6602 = 2.34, 15.7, 15.3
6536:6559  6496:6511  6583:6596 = -1.60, 16.3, 13.1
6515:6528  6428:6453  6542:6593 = -0.86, 15.8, 14.5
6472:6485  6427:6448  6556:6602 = -0.79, 15.8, 14.2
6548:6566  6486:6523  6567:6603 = -2.14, 16.3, 13.5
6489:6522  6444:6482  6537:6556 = -1.29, 15.8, 15.8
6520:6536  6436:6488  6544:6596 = -0.87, 15.8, 14.4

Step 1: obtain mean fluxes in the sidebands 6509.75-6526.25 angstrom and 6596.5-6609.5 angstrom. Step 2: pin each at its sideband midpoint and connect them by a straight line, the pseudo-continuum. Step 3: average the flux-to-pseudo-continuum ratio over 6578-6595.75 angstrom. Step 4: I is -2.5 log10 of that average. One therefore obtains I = 0.23 mag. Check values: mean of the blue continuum 16.2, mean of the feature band 12.6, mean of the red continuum 15.4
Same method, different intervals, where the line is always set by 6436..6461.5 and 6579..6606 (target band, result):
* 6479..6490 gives -0.075 mag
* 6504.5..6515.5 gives -0.105 mag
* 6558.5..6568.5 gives -0.172 mag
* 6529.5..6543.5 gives -0.081 mag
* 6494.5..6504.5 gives -0.109 mag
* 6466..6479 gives -0.040 mag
